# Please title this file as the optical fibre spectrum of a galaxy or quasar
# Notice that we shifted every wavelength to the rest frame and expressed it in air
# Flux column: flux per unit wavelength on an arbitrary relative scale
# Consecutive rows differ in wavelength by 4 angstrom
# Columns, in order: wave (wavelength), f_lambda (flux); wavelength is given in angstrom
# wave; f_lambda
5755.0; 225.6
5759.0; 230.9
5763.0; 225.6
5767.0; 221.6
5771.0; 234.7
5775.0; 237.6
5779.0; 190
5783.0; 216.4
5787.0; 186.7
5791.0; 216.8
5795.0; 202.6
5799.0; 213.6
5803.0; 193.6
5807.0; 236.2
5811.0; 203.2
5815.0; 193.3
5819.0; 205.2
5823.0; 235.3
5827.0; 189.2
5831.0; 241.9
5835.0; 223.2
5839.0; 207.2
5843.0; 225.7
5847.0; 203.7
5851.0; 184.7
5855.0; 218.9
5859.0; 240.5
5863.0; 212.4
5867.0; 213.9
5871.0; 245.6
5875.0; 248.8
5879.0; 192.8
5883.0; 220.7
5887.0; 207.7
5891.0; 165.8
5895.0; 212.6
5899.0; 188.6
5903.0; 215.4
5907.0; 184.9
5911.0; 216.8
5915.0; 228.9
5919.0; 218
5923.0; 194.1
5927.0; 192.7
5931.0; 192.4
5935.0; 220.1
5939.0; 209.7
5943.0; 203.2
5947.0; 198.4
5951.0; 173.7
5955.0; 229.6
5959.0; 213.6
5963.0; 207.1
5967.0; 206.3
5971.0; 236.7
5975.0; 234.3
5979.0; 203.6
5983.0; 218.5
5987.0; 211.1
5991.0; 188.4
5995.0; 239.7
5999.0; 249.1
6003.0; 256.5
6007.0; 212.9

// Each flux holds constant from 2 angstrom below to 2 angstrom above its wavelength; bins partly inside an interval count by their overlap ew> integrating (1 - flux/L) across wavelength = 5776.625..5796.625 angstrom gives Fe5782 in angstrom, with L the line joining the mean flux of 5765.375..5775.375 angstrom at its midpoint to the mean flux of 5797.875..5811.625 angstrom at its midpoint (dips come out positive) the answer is 1.7 angstrom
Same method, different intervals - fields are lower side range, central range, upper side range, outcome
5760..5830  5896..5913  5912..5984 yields 0.70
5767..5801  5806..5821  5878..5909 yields 0.10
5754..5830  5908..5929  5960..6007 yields 1.00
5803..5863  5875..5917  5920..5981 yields 1.03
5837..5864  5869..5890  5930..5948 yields -0.94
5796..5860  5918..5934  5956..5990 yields 1.16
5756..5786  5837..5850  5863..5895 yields 0.36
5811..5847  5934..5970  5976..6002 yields 1.91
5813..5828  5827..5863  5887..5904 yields -2.31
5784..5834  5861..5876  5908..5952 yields -1.55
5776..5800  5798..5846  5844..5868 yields -1.07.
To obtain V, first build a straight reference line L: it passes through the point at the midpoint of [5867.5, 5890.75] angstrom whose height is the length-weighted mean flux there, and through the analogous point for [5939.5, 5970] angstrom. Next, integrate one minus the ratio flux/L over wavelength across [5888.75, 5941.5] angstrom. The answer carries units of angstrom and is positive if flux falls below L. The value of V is 2.3 angstrom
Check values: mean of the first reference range 218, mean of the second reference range 206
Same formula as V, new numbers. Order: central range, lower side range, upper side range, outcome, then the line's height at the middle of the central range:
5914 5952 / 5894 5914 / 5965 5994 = 0.95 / 209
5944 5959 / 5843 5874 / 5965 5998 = 1.09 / 218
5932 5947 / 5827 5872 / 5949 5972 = 0.25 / 212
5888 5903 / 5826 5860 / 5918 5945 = 1.05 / 208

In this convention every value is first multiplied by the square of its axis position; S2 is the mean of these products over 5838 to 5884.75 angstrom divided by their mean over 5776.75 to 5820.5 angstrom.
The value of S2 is 1.09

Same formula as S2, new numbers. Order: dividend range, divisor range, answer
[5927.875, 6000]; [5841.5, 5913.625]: 1.04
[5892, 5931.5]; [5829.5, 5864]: 0.96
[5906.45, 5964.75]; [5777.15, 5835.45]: 1.03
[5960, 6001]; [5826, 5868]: 1.07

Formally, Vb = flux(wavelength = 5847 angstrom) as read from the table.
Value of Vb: 203.7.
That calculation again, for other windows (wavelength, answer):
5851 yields 184.7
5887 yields 207.7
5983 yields 218.5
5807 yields 236.2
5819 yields 205.2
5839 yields 207.2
